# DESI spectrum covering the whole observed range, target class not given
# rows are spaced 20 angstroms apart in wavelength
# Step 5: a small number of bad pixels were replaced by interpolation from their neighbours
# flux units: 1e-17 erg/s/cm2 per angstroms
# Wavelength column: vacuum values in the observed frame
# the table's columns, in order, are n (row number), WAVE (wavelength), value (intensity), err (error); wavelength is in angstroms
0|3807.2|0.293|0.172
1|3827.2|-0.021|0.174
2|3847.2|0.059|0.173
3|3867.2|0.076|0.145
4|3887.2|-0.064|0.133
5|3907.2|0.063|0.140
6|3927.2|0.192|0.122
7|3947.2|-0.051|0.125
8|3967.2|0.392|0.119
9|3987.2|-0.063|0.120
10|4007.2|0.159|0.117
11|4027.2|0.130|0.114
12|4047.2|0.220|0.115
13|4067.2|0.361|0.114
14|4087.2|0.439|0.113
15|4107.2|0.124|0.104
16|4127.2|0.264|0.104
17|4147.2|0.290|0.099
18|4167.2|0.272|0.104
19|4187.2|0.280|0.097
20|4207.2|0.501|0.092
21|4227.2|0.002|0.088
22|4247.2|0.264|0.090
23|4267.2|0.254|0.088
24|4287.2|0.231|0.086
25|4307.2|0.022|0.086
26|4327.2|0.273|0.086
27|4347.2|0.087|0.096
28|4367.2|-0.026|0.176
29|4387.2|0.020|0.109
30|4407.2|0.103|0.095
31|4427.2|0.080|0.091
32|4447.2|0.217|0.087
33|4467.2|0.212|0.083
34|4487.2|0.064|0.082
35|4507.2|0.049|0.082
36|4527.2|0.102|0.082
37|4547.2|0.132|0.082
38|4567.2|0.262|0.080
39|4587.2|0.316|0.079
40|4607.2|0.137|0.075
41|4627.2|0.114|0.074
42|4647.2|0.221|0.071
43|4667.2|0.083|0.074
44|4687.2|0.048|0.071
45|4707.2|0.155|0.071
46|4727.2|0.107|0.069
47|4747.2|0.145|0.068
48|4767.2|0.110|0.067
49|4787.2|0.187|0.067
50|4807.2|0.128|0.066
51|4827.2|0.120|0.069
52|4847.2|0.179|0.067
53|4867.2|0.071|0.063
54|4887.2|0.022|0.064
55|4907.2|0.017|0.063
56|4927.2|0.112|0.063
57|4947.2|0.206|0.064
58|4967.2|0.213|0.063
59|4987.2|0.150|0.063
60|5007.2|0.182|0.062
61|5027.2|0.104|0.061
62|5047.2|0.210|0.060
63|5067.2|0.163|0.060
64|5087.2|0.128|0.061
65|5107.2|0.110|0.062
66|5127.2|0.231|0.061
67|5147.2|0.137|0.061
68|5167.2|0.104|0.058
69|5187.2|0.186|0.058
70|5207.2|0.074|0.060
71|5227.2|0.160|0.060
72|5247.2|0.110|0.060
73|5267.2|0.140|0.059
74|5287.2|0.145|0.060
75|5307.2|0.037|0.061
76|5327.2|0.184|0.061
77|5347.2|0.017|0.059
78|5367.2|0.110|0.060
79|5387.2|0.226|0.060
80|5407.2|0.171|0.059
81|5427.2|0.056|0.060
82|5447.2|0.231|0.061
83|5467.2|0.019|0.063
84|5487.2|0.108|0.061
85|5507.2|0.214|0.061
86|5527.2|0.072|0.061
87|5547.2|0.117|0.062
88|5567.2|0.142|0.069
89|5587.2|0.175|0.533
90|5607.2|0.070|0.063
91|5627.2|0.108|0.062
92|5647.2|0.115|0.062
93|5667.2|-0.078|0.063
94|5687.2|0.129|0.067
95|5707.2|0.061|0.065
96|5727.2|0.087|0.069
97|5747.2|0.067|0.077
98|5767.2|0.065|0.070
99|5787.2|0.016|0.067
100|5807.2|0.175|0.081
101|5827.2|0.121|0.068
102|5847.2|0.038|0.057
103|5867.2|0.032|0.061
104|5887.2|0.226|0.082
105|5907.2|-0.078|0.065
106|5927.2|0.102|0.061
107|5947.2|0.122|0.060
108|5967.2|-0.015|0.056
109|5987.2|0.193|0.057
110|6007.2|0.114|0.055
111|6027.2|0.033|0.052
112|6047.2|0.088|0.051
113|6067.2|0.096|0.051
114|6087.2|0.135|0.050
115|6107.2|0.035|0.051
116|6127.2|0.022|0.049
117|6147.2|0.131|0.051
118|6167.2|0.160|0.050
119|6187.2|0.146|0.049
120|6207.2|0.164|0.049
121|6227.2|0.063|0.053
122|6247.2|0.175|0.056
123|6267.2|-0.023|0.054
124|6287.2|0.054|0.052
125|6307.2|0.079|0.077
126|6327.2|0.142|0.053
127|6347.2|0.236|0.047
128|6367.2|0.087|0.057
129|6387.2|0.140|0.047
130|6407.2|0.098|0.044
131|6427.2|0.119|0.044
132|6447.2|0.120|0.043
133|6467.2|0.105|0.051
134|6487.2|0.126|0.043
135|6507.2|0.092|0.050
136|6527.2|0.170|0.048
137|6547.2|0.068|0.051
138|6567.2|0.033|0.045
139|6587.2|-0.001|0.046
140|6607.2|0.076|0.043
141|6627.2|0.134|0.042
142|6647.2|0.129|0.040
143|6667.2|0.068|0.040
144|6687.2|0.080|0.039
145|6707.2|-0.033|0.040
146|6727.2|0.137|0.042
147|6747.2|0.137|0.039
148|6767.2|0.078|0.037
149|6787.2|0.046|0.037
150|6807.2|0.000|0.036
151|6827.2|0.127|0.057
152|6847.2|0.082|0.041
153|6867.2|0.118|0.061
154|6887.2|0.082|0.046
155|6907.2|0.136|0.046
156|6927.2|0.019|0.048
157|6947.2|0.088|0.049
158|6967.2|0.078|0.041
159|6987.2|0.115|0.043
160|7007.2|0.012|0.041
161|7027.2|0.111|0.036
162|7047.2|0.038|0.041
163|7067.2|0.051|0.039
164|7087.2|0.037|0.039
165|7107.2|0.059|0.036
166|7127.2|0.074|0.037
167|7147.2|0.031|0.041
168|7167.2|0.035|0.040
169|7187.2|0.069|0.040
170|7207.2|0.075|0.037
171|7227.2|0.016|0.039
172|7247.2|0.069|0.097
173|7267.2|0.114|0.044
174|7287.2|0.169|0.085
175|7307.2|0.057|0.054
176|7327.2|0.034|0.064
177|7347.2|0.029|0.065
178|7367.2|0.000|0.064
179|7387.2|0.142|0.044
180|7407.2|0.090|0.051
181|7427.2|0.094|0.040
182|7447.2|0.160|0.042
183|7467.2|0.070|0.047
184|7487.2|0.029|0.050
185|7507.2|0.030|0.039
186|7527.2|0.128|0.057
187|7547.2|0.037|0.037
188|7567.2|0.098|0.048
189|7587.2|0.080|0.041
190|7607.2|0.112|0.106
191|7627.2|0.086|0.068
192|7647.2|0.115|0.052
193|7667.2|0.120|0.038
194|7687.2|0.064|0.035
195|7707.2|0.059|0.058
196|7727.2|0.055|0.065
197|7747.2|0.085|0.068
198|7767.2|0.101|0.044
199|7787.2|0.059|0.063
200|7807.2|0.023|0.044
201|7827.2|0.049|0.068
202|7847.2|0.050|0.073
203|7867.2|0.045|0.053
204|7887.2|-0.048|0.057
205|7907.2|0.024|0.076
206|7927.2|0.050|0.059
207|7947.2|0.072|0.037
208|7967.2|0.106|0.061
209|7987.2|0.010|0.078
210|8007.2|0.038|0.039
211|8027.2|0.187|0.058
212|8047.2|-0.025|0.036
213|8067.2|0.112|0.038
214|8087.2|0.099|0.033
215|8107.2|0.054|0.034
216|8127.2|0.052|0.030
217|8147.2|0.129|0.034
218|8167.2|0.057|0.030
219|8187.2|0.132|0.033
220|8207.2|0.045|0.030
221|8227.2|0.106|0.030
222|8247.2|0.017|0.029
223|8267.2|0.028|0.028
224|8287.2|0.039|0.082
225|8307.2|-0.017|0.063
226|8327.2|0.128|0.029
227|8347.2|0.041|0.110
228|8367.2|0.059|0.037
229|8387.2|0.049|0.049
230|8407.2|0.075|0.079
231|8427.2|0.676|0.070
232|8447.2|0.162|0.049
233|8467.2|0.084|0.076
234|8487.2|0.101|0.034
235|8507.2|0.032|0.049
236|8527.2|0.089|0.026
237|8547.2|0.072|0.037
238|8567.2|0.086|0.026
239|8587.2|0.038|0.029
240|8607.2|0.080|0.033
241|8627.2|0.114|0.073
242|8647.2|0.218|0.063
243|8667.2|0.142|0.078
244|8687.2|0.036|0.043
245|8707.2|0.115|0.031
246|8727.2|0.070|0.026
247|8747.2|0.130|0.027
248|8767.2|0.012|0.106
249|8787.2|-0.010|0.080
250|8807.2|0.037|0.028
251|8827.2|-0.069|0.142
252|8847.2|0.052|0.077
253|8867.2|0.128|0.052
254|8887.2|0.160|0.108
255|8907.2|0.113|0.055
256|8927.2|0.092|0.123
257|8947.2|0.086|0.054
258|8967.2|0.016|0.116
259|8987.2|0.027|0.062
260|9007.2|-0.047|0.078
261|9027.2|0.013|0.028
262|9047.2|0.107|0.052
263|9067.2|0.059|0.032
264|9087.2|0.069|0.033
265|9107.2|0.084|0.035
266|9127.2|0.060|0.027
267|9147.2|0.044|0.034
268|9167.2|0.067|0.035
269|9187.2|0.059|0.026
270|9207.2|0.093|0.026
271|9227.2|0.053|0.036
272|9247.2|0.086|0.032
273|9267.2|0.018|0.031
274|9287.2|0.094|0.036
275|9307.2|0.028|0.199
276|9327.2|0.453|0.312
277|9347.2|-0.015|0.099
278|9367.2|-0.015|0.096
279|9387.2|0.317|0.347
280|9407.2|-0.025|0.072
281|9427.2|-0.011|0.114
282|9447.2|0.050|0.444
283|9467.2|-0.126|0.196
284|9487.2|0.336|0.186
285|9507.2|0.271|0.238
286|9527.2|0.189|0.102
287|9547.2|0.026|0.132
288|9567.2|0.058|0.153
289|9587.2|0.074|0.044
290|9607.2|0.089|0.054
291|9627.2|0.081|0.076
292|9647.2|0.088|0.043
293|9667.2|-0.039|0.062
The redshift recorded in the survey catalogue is 1.26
